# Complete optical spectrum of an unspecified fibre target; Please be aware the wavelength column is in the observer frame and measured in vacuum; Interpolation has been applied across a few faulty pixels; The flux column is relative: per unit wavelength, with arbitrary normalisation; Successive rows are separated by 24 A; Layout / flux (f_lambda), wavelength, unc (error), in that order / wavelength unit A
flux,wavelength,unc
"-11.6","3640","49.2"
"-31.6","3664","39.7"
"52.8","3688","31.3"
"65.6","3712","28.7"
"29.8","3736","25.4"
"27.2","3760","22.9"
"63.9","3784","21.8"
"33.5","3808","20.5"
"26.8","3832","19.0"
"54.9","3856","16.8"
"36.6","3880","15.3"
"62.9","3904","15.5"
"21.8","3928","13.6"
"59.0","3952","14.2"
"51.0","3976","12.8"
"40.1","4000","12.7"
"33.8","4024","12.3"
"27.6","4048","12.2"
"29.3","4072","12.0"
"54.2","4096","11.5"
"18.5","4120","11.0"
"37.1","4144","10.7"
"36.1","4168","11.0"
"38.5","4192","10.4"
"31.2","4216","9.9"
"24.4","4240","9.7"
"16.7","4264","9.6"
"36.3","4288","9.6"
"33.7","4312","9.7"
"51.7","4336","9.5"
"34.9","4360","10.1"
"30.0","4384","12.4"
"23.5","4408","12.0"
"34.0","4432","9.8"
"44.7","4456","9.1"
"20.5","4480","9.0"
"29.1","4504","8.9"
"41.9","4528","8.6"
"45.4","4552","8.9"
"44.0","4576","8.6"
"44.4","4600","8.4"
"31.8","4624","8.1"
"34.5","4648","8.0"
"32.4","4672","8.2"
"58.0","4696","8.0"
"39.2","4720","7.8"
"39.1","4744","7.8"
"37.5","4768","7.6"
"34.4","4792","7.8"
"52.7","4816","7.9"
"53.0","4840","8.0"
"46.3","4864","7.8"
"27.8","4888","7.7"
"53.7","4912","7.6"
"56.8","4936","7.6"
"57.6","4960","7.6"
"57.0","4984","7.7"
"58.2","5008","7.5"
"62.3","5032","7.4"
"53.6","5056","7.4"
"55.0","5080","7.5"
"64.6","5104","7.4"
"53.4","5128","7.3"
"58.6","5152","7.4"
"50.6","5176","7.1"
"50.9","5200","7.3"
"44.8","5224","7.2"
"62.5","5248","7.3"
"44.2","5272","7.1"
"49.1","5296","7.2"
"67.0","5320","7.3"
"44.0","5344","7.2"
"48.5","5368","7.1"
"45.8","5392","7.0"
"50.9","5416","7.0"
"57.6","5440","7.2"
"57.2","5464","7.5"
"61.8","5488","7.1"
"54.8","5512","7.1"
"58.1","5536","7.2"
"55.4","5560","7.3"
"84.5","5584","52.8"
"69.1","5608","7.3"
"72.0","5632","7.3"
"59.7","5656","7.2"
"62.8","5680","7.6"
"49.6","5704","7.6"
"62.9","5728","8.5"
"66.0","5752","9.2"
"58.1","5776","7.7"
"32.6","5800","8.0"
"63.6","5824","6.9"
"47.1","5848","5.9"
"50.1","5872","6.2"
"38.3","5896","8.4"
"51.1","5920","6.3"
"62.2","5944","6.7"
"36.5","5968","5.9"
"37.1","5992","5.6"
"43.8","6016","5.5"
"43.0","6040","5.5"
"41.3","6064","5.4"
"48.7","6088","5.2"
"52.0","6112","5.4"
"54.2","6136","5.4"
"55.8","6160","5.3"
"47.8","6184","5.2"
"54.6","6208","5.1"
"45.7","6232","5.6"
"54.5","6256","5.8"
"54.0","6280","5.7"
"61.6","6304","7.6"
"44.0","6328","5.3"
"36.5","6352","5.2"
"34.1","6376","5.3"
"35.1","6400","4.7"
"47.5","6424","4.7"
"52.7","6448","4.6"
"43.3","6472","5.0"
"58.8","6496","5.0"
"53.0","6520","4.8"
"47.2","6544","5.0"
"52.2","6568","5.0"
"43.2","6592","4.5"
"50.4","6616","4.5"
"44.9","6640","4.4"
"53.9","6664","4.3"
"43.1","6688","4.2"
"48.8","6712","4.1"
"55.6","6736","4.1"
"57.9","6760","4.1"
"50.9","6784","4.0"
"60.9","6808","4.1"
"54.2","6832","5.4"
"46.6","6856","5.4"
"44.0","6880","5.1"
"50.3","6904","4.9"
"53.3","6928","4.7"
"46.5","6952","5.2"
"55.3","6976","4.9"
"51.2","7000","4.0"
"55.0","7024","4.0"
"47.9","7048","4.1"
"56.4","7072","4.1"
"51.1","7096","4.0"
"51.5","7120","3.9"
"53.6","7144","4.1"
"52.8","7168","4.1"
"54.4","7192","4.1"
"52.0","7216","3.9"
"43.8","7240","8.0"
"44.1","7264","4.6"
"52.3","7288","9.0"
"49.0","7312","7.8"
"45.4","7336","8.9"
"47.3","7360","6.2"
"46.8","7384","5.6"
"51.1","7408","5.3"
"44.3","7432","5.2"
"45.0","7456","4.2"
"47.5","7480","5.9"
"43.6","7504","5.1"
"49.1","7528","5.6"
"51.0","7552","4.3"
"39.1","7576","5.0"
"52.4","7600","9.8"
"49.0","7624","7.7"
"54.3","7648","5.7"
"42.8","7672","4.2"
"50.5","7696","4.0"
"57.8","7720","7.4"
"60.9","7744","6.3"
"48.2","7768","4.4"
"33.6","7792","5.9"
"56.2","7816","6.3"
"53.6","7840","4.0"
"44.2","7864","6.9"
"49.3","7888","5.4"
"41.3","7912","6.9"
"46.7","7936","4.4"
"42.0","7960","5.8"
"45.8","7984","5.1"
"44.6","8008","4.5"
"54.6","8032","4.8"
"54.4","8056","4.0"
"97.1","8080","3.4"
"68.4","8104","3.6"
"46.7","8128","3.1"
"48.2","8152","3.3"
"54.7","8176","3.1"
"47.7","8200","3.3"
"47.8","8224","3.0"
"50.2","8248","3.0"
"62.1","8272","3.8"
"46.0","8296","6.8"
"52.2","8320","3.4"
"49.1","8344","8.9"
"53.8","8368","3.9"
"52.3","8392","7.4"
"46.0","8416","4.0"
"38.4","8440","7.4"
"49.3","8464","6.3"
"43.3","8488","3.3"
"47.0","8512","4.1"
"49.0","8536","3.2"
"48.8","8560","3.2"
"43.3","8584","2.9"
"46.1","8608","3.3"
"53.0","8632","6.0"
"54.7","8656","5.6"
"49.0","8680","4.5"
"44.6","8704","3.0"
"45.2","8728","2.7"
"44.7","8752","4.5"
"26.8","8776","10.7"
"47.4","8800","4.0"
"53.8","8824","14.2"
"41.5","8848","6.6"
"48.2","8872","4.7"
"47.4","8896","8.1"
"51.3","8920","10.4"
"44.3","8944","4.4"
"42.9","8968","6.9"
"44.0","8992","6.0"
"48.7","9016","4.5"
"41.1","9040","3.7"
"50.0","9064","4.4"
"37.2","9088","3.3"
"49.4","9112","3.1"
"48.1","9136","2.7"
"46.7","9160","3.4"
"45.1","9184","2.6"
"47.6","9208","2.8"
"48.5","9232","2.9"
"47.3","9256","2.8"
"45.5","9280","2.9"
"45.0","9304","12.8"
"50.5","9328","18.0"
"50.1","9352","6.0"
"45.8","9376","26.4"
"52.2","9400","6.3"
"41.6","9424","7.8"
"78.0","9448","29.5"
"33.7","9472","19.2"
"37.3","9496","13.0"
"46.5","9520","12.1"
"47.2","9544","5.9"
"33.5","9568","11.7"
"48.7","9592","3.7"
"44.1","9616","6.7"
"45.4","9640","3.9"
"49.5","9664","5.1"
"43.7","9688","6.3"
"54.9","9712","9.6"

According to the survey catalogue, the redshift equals 0.230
